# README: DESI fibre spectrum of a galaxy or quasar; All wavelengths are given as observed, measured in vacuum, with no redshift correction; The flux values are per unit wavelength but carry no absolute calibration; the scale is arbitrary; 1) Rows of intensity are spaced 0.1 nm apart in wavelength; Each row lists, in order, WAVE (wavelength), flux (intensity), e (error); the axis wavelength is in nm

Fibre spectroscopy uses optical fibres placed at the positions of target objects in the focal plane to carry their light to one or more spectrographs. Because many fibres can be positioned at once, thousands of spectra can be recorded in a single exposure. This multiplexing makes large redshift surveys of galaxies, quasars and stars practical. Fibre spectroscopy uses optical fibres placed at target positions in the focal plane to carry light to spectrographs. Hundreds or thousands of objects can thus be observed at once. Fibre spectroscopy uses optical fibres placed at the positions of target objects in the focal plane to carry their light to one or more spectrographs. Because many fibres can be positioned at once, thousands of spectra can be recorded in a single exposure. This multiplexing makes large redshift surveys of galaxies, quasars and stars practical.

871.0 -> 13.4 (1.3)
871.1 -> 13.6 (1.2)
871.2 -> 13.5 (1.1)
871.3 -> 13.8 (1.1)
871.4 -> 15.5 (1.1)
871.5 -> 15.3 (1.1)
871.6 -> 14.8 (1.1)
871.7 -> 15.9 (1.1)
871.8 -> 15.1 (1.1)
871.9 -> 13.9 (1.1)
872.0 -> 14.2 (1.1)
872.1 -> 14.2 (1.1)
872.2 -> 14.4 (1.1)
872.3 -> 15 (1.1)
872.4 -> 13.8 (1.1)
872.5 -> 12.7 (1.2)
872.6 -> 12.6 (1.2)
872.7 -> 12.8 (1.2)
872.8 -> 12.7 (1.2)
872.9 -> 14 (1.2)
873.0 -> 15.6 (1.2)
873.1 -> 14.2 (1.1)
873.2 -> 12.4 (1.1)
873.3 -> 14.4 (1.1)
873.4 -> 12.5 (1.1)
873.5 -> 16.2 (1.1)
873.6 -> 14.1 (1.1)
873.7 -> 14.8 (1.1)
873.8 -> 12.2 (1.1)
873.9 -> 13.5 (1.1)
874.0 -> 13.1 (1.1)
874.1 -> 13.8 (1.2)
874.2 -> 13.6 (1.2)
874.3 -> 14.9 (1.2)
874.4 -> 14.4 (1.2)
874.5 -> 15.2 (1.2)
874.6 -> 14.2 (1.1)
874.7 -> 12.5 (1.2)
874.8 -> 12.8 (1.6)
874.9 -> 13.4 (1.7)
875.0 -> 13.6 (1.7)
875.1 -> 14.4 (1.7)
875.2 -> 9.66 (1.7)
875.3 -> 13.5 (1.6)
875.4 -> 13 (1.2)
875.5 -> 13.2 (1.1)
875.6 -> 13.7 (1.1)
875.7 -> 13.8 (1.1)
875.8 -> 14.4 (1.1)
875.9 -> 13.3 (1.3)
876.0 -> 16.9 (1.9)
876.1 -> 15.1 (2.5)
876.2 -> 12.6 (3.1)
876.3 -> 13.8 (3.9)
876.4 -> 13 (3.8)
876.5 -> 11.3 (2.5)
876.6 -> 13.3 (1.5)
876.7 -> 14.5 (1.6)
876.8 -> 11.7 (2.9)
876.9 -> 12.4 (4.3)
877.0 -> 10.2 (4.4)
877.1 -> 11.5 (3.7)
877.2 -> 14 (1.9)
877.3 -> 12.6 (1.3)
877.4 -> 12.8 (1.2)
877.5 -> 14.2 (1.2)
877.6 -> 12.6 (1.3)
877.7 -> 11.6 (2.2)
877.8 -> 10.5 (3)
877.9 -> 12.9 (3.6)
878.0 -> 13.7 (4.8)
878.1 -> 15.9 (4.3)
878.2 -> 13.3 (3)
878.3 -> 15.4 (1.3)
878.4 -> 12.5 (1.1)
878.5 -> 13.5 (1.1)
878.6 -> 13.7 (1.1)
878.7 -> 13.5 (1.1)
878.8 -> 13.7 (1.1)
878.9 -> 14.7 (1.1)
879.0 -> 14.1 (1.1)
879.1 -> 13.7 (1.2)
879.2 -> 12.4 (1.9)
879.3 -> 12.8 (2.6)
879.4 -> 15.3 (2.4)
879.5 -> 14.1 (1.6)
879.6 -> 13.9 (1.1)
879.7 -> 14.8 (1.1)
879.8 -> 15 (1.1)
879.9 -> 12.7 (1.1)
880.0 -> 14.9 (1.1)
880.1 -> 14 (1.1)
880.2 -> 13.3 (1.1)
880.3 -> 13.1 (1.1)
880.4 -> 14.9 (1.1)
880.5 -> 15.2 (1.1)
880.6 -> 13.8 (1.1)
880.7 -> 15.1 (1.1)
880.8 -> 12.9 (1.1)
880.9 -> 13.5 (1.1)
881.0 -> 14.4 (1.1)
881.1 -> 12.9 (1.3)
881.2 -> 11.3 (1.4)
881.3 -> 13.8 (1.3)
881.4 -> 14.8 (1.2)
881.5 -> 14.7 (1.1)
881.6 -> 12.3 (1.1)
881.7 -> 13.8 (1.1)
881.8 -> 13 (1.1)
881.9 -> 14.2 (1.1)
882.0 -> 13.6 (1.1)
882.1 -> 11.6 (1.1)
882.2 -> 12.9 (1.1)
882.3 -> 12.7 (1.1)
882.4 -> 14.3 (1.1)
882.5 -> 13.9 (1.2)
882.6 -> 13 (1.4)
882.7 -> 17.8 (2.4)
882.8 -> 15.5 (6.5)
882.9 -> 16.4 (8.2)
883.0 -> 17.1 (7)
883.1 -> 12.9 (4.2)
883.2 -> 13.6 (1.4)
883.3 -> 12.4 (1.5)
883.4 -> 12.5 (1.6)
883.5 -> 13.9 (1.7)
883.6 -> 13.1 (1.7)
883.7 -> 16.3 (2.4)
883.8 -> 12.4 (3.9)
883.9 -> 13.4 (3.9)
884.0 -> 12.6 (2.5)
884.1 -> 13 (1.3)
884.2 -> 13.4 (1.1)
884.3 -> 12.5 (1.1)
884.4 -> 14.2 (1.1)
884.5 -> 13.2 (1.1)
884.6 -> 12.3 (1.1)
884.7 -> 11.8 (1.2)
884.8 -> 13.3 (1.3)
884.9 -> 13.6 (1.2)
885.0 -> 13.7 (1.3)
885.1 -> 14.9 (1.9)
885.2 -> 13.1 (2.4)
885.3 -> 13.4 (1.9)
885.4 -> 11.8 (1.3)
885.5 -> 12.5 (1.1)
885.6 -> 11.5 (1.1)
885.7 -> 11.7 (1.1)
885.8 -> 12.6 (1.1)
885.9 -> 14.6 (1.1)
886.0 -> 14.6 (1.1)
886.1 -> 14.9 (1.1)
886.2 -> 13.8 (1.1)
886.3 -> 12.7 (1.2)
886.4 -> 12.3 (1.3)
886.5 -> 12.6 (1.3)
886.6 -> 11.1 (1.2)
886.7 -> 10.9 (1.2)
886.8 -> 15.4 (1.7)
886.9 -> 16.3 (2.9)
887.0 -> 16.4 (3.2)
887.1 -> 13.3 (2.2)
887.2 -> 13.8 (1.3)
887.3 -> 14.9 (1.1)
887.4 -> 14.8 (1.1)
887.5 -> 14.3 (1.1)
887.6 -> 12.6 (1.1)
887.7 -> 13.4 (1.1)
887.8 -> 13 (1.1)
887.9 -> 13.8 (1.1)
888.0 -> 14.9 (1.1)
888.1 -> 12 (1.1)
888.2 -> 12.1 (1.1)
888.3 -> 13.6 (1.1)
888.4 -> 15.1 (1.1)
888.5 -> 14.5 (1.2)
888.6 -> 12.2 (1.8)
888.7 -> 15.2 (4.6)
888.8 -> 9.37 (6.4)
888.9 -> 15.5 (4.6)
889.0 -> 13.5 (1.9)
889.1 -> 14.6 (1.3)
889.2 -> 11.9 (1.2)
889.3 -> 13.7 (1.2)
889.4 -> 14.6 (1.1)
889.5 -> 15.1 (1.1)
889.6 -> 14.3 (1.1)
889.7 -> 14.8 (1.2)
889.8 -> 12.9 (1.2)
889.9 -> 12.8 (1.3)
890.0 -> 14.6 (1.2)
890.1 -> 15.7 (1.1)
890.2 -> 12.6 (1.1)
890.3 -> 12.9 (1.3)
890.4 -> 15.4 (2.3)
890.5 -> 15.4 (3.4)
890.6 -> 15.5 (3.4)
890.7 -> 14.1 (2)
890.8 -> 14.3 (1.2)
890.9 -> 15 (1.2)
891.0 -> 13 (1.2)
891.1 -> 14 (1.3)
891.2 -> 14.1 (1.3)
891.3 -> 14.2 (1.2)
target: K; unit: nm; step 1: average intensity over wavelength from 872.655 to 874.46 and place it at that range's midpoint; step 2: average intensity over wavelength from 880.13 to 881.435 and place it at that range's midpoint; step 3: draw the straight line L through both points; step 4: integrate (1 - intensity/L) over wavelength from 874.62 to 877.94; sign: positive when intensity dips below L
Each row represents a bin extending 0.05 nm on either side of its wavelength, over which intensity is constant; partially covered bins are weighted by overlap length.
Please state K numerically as 0.196 nm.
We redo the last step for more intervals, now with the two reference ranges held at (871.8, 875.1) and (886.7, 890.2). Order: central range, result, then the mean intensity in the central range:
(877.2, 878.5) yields 0.06 nm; 13.2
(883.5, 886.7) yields 0.18 nm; 13.1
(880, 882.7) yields 0.04 nm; 13.7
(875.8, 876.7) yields 0.01 nm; 13.7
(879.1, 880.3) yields 0.00 nm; 13.9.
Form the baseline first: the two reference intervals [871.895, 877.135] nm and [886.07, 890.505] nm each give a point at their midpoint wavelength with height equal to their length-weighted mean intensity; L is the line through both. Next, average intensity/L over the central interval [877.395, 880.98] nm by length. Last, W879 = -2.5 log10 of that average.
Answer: -0.011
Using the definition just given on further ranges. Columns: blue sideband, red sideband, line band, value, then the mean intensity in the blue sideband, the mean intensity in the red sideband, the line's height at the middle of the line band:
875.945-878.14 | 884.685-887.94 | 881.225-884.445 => -0.039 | 13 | 13.5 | 13.3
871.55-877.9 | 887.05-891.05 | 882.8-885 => 0.014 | 13.5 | 13.9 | 13.7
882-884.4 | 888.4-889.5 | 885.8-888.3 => 0.003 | 13.8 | 13.7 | 13.7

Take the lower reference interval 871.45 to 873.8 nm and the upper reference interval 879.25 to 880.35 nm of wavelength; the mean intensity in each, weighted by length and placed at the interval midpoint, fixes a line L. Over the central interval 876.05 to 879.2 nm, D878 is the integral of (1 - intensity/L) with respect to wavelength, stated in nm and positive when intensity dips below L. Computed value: 0.20 nm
